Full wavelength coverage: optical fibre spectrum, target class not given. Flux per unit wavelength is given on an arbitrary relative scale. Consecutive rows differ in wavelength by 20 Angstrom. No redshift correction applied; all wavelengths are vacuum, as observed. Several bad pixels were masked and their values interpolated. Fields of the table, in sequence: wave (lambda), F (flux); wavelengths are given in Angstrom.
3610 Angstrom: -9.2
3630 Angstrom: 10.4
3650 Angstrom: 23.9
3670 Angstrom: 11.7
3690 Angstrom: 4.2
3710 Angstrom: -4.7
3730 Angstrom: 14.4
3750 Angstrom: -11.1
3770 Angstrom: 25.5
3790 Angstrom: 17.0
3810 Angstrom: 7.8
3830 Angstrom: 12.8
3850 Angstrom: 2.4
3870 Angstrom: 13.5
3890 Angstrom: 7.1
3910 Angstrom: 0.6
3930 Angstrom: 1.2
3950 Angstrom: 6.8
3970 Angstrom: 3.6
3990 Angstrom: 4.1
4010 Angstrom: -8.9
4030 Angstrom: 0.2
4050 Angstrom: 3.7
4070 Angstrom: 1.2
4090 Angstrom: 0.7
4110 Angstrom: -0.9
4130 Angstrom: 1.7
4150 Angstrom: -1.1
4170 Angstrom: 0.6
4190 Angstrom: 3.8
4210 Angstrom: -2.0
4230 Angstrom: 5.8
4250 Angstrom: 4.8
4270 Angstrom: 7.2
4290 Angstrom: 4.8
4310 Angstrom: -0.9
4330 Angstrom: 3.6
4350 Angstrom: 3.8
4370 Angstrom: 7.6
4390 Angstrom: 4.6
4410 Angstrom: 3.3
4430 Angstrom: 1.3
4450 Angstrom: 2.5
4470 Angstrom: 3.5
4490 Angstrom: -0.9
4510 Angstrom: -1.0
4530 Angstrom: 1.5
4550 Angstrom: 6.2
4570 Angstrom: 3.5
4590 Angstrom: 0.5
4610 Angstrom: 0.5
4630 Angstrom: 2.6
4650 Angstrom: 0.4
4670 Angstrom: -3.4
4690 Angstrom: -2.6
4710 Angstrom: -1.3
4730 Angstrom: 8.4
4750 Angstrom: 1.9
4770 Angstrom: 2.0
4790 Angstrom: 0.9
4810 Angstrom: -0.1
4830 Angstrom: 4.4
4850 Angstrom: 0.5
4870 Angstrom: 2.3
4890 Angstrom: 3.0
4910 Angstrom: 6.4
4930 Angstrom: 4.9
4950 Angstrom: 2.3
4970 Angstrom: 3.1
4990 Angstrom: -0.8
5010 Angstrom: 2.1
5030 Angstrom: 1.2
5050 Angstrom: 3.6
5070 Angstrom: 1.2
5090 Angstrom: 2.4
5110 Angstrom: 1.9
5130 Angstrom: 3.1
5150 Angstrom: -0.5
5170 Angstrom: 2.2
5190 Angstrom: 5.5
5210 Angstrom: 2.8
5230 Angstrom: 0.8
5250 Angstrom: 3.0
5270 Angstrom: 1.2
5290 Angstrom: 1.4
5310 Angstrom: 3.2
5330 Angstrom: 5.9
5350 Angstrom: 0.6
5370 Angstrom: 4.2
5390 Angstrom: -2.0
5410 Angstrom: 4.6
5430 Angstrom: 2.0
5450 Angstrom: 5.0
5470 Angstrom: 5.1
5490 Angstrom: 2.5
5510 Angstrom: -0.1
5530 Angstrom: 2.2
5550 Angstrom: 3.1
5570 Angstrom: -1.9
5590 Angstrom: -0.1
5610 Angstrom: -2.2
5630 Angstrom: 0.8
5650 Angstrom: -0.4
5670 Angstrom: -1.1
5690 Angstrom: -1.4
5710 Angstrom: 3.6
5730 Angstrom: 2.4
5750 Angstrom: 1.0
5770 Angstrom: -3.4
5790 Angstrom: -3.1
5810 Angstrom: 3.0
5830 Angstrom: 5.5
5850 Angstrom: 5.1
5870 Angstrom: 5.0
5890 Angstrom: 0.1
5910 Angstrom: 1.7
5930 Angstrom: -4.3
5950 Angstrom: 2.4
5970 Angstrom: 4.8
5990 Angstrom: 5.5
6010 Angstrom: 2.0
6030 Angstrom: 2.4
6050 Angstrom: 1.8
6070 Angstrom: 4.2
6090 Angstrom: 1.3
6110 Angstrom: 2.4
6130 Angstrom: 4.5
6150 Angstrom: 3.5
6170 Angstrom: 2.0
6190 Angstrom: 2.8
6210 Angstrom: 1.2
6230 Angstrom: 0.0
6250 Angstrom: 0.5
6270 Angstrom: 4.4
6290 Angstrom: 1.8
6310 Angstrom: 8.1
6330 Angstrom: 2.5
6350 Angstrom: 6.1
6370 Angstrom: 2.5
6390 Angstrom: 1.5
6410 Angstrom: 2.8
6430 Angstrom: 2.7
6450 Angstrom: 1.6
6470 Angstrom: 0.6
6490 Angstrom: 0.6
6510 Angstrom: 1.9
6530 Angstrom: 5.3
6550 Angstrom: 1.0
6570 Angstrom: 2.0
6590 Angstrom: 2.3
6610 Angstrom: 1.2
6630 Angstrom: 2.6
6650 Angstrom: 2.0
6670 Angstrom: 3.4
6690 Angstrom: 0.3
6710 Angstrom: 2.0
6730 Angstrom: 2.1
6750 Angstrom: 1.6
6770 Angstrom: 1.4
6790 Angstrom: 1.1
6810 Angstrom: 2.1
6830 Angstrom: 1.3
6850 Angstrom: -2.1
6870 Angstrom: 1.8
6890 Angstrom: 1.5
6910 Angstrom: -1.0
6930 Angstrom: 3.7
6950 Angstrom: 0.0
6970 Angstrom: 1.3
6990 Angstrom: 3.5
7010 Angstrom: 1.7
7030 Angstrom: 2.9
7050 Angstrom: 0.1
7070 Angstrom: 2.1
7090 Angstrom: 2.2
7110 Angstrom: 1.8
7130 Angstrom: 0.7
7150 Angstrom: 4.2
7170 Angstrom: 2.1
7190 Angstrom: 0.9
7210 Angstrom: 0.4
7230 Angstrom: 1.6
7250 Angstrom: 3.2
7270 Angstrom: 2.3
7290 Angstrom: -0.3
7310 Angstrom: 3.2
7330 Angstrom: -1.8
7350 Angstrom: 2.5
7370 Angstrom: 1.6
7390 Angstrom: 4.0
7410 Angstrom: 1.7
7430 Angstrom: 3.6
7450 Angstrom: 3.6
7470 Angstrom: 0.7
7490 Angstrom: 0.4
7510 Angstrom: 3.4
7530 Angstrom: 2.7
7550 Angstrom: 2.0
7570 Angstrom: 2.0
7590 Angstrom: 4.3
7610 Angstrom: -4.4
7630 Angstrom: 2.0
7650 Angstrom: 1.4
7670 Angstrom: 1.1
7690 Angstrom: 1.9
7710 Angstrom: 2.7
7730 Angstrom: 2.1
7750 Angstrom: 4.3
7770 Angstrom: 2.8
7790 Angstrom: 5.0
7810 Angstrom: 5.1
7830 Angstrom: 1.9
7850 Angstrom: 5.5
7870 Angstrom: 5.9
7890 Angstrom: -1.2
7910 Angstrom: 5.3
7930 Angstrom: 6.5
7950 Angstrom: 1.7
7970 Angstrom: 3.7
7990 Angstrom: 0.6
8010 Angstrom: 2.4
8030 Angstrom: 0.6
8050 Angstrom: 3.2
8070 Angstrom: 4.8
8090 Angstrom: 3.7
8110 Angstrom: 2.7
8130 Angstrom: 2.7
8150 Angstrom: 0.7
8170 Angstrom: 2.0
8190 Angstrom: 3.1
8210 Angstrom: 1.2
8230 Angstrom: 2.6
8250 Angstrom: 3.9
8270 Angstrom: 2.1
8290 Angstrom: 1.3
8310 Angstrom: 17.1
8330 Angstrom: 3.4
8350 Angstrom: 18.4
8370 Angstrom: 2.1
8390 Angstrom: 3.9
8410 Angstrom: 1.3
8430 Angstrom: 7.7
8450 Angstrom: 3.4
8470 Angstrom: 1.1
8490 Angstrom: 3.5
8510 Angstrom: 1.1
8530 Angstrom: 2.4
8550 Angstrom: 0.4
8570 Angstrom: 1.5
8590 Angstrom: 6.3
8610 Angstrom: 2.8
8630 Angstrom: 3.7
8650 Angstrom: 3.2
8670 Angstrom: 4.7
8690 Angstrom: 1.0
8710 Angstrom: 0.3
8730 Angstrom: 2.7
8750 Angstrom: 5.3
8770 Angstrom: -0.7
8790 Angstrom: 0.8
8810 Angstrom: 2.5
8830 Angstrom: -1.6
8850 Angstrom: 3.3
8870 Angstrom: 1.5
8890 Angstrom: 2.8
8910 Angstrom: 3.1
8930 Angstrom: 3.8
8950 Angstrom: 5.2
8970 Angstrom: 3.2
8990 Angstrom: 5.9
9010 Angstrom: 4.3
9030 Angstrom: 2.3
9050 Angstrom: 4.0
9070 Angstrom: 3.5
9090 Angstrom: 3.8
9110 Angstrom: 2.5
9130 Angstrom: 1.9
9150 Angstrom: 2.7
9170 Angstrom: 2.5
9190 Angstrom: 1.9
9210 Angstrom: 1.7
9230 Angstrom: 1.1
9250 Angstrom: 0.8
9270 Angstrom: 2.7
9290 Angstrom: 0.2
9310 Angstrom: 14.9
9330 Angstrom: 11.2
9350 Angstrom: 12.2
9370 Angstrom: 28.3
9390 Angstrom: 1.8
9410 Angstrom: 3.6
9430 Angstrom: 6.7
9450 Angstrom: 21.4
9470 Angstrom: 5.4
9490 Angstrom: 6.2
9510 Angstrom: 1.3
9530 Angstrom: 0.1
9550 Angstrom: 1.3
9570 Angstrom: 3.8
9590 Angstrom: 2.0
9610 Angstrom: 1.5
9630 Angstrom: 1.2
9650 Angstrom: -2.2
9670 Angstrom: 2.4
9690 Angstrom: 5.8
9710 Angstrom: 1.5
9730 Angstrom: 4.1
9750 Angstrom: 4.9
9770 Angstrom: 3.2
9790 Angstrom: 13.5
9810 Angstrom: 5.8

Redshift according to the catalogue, 1.23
